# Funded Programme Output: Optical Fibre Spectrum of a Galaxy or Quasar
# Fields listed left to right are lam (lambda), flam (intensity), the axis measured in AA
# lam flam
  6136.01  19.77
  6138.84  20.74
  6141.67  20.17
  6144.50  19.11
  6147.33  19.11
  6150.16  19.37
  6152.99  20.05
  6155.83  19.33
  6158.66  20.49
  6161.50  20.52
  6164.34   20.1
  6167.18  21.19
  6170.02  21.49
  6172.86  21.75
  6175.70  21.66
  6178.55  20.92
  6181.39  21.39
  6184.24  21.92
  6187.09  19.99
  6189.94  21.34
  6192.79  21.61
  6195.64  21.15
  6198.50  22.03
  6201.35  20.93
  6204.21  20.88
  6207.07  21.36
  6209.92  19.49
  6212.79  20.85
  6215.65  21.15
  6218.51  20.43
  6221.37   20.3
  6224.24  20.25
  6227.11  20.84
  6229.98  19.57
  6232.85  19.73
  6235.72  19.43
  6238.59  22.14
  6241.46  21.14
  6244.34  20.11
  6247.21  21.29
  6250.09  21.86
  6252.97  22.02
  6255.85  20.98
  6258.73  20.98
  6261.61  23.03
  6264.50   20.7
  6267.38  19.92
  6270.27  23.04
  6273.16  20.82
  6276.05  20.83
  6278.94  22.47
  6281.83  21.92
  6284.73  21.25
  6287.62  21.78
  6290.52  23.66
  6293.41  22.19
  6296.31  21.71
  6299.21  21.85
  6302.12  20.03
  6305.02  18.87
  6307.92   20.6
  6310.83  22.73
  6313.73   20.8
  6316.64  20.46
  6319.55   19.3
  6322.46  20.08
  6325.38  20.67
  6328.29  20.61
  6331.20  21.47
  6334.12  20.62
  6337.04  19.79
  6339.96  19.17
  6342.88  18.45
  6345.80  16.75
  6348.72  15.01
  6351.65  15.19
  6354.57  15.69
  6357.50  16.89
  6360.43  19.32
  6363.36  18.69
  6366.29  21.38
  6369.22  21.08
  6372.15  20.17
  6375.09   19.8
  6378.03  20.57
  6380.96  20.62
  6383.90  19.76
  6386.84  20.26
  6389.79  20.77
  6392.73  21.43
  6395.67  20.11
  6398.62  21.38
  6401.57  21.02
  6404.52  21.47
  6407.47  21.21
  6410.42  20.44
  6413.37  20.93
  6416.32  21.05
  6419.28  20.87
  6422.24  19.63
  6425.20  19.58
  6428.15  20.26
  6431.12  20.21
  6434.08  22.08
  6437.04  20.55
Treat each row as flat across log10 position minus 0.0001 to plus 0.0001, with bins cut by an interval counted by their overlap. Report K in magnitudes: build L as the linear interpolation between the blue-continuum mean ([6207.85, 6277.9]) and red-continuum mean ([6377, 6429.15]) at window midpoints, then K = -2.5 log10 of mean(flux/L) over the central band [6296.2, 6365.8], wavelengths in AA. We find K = 0.08 mag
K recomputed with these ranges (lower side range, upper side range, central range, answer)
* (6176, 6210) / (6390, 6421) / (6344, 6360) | 0.28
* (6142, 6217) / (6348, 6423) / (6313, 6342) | -0.01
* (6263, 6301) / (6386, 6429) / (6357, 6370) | 0.08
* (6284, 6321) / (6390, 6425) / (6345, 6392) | 0.11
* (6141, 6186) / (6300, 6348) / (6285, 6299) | -0.11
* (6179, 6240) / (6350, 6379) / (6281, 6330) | -0.08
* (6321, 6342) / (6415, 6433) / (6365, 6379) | -0.02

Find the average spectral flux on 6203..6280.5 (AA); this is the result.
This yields 21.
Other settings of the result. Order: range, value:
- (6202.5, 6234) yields 20.4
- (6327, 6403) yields 19.5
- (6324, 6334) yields 20.9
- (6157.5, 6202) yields 21.2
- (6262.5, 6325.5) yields 21.2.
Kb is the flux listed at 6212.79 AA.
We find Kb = 20.85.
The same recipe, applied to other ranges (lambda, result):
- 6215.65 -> 21.15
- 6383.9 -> 19.76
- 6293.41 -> 22.19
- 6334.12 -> 20.62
